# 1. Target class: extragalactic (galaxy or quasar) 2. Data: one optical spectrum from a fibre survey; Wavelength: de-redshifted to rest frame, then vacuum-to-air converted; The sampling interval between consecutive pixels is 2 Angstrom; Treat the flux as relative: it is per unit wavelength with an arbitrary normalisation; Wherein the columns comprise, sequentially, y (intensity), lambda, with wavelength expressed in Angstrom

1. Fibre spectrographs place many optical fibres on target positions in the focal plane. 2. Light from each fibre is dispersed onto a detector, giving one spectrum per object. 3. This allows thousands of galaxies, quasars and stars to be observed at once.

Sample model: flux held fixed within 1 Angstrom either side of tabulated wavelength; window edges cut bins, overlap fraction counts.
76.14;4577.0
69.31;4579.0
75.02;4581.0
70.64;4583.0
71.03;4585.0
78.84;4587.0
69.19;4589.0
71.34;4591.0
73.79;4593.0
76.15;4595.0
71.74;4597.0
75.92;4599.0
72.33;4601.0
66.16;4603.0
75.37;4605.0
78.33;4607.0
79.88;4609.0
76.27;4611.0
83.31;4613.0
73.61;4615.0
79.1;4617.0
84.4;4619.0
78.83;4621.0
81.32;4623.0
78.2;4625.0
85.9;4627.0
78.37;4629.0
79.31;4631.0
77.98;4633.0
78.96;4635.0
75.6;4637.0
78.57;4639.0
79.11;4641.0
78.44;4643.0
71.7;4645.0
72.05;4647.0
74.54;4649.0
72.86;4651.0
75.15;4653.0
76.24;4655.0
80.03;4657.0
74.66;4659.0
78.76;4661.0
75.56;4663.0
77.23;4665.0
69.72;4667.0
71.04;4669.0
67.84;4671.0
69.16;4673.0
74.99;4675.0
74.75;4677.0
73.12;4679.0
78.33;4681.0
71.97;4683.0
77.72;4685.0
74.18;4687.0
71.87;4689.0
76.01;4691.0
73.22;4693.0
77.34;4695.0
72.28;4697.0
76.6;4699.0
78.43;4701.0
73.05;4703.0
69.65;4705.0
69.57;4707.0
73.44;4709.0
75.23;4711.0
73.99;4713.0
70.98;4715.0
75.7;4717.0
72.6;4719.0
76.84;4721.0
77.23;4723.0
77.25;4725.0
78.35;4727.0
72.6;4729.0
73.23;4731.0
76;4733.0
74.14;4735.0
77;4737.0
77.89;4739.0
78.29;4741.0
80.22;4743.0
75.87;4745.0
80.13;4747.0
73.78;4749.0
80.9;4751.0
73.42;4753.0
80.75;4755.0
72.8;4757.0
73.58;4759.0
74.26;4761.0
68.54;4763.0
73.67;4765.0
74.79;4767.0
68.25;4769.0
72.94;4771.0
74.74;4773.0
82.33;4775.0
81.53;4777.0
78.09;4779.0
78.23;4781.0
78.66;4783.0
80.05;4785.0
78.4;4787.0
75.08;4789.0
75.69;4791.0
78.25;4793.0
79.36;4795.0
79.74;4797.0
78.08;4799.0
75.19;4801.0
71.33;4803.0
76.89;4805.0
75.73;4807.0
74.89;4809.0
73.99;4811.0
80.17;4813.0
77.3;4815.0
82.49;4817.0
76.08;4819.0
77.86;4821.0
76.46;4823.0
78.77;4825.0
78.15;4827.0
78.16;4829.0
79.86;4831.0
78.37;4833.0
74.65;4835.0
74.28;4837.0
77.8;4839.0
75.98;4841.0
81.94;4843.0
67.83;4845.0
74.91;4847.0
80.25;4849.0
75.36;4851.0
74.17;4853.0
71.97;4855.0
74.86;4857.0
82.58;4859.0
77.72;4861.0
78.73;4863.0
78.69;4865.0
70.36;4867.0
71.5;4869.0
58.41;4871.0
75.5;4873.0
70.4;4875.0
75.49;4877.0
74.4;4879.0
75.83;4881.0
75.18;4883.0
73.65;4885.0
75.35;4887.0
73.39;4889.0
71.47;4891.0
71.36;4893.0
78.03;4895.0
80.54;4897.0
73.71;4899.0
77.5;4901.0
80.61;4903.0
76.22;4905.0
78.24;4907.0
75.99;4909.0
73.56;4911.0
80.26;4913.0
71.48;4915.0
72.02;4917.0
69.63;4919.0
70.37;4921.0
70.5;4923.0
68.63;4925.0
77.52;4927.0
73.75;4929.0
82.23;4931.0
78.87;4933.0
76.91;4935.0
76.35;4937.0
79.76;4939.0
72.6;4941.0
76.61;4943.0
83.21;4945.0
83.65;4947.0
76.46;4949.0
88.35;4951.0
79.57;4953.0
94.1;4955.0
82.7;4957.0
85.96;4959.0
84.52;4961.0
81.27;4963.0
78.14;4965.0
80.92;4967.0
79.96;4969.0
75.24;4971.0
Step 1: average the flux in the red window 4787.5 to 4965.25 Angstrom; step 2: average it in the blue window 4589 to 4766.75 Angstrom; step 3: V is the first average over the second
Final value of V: 1.02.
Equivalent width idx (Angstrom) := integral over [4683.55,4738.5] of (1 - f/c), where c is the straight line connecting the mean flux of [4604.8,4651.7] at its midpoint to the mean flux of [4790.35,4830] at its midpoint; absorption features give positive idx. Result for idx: 2.2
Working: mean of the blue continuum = 78.1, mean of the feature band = 74.6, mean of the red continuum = 77.2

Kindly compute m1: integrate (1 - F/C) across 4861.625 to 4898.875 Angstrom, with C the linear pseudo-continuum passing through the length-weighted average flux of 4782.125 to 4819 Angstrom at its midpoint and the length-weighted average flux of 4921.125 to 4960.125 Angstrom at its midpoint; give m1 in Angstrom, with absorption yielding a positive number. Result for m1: 2.15 Angstrom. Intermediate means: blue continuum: 77.3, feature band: 73.8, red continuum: 79.2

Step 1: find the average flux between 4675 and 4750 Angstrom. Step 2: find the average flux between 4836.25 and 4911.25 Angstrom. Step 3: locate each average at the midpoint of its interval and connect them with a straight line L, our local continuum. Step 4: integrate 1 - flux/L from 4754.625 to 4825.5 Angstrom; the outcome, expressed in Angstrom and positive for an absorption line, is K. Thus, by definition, -1.29 Angstrom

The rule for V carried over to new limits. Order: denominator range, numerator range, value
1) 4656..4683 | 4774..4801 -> 1.06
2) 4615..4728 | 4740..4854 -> 1.01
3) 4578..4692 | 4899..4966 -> 1.03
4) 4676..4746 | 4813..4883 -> 1.01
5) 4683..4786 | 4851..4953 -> 1.00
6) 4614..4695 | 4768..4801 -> 1.02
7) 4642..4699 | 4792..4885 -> 1.02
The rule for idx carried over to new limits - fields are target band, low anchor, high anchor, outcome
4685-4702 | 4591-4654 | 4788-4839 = 0.4 Angstrom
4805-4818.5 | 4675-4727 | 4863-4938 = -0.5 Angstrom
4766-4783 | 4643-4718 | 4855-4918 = -0.5 Angstrom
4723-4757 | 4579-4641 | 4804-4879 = -0.3 Angstrom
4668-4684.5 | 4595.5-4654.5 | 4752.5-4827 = 0.9 Angstrom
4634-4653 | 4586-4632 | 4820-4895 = 0.2 Angstrom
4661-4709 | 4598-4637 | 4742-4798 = 2.3 Angstrom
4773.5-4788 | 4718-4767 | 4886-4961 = -0.6 Angstrom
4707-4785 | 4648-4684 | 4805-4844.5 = 0.1 Angstrom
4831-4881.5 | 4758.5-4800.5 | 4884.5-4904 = 0.6 Angstrom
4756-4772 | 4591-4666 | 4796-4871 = 0.9 Angstrom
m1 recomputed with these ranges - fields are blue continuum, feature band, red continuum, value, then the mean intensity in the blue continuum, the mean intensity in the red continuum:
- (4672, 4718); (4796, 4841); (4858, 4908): -1.5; 74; 75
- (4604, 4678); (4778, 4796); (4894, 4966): -0.1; 76.7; 78.1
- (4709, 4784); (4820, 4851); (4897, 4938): -0.6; 75.8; 75.3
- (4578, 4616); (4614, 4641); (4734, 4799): -1.7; 74.1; 76.6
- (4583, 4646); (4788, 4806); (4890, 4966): 0.1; 76.6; 77.7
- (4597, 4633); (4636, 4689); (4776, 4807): 2.1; 77.9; 77.6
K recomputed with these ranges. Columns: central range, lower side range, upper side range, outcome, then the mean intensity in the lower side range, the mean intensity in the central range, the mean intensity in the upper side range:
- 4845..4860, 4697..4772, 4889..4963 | 0.16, 74.9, 75.7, 77.6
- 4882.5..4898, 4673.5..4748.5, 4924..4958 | 0.72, 75.1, 74.9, 79.5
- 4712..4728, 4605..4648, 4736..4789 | 0.36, 78.5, 75.4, 76.5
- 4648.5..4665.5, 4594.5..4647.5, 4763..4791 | 0.22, 77.4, 76.1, 76.3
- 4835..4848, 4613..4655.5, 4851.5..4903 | -0.06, 77.8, 75.4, 74.6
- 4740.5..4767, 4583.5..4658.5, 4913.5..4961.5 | 0.47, 76.4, 75.8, 78.1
